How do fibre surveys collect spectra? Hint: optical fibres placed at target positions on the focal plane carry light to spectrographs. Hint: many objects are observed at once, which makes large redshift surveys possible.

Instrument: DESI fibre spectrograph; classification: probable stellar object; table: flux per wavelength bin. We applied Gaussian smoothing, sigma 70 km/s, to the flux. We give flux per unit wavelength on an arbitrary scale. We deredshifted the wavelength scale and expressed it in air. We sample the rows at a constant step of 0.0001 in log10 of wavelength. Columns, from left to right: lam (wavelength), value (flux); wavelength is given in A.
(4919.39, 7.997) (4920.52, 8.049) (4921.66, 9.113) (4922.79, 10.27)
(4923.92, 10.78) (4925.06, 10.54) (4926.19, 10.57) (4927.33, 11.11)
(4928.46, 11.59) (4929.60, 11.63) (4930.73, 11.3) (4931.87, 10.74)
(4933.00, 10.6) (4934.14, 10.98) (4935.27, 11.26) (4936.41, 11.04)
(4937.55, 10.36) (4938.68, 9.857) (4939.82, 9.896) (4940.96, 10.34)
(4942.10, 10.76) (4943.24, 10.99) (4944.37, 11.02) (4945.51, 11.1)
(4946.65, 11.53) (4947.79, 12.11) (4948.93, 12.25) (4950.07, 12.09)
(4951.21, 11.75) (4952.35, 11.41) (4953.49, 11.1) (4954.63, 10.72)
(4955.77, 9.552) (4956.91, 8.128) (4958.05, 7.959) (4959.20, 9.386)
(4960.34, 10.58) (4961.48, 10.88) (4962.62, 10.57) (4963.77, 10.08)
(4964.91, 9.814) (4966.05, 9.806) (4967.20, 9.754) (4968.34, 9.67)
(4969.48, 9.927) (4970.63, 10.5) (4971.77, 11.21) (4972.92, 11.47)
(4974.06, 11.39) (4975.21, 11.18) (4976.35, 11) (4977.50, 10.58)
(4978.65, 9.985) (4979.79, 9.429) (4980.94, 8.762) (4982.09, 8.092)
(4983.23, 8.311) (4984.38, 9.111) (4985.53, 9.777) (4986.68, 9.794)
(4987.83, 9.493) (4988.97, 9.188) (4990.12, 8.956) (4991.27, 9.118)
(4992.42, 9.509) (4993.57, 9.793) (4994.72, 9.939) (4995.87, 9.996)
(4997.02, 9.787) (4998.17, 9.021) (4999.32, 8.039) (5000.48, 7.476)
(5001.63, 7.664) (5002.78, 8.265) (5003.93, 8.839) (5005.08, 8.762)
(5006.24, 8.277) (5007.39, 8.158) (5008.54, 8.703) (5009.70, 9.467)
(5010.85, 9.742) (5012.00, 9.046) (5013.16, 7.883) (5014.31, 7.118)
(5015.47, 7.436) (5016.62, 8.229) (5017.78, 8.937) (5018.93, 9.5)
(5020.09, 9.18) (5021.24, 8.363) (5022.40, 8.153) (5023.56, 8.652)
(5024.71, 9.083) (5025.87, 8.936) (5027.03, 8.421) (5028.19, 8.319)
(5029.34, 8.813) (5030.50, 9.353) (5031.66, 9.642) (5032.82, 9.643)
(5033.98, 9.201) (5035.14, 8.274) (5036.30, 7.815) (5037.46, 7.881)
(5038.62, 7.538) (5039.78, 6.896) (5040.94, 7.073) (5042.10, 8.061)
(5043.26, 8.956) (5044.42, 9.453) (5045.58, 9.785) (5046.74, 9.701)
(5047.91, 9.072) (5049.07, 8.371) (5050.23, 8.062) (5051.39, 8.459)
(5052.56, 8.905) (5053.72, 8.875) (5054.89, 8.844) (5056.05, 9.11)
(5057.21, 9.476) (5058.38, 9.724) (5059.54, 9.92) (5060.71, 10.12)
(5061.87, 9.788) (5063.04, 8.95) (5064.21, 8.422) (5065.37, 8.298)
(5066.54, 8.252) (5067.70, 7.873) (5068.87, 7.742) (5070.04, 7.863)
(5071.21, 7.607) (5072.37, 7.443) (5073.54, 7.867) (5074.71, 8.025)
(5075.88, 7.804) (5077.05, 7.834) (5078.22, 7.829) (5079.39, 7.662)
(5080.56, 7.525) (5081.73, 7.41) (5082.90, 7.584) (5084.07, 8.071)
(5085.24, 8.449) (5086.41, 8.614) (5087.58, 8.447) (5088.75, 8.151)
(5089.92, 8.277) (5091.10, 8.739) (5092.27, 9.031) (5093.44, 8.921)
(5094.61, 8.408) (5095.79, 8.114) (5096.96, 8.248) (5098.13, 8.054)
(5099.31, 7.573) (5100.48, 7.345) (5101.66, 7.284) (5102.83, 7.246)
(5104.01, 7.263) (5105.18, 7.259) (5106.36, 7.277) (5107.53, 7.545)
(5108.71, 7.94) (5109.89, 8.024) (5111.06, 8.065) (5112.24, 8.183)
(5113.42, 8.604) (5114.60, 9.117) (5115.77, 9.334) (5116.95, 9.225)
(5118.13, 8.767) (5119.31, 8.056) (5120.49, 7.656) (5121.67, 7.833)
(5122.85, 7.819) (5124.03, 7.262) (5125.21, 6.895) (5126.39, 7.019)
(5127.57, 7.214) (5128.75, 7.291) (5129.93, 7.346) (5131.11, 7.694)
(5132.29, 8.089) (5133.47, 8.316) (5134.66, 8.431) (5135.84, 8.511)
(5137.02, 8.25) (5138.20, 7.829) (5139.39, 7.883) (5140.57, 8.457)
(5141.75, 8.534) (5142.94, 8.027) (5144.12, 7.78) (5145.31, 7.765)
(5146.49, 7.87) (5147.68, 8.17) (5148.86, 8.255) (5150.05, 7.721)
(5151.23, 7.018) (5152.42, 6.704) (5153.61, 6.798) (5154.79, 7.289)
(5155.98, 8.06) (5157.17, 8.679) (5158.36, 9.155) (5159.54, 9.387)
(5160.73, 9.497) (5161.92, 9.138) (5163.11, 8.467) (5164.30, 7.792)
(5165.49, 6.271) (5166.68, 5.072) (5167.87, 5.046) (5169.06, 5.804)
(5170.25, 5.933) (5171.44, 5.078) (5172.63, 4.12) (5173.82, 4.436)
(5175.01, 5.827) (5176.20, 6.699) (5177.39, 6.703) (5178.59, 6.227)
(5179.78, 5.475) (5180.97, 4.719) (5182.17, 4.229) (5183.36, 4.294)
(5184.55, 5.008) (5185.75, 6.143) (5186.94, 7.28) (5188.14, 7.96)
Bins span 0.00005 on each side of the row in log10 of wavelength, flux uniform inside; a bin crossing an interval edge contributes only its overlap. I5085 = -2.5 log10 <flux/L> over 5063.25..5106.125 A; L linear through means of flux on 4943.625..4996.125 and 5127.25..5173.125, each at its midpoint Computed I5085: 0.07 mag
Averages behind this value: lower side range 10.2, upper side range 7.57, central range 7.96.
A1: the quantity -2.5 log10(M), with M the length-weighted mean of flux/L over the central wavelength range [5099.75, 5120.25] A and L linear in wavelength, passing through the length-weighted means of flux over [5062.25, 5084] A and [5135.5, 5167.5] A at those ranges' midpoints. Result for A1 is -0.015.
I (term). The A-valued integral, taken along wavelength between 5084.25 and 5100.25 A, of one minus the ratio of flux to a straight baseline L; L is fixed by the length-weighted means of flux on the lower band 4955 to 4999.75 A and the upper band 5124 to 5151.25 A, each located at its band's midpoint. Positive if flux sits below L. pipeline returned 0.1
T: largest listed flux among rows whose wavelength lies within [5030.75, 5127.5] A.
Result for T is 10.12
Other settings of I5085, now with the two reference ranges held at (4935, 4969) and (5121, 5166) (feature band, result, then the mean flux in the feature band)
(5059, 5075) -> 0.064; 8.44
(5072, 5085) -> 0.137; 7.75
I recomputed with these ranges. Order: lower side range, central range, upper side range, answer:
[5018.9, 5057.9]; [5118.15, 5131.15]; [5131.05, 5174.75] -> 0.5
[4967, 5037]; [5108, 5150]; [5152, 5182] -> -4.5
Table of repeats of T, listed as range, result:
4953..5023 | 11.47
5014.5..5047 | 9.785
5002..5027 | 9.742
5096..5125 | 9.334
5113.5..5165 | 9.497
